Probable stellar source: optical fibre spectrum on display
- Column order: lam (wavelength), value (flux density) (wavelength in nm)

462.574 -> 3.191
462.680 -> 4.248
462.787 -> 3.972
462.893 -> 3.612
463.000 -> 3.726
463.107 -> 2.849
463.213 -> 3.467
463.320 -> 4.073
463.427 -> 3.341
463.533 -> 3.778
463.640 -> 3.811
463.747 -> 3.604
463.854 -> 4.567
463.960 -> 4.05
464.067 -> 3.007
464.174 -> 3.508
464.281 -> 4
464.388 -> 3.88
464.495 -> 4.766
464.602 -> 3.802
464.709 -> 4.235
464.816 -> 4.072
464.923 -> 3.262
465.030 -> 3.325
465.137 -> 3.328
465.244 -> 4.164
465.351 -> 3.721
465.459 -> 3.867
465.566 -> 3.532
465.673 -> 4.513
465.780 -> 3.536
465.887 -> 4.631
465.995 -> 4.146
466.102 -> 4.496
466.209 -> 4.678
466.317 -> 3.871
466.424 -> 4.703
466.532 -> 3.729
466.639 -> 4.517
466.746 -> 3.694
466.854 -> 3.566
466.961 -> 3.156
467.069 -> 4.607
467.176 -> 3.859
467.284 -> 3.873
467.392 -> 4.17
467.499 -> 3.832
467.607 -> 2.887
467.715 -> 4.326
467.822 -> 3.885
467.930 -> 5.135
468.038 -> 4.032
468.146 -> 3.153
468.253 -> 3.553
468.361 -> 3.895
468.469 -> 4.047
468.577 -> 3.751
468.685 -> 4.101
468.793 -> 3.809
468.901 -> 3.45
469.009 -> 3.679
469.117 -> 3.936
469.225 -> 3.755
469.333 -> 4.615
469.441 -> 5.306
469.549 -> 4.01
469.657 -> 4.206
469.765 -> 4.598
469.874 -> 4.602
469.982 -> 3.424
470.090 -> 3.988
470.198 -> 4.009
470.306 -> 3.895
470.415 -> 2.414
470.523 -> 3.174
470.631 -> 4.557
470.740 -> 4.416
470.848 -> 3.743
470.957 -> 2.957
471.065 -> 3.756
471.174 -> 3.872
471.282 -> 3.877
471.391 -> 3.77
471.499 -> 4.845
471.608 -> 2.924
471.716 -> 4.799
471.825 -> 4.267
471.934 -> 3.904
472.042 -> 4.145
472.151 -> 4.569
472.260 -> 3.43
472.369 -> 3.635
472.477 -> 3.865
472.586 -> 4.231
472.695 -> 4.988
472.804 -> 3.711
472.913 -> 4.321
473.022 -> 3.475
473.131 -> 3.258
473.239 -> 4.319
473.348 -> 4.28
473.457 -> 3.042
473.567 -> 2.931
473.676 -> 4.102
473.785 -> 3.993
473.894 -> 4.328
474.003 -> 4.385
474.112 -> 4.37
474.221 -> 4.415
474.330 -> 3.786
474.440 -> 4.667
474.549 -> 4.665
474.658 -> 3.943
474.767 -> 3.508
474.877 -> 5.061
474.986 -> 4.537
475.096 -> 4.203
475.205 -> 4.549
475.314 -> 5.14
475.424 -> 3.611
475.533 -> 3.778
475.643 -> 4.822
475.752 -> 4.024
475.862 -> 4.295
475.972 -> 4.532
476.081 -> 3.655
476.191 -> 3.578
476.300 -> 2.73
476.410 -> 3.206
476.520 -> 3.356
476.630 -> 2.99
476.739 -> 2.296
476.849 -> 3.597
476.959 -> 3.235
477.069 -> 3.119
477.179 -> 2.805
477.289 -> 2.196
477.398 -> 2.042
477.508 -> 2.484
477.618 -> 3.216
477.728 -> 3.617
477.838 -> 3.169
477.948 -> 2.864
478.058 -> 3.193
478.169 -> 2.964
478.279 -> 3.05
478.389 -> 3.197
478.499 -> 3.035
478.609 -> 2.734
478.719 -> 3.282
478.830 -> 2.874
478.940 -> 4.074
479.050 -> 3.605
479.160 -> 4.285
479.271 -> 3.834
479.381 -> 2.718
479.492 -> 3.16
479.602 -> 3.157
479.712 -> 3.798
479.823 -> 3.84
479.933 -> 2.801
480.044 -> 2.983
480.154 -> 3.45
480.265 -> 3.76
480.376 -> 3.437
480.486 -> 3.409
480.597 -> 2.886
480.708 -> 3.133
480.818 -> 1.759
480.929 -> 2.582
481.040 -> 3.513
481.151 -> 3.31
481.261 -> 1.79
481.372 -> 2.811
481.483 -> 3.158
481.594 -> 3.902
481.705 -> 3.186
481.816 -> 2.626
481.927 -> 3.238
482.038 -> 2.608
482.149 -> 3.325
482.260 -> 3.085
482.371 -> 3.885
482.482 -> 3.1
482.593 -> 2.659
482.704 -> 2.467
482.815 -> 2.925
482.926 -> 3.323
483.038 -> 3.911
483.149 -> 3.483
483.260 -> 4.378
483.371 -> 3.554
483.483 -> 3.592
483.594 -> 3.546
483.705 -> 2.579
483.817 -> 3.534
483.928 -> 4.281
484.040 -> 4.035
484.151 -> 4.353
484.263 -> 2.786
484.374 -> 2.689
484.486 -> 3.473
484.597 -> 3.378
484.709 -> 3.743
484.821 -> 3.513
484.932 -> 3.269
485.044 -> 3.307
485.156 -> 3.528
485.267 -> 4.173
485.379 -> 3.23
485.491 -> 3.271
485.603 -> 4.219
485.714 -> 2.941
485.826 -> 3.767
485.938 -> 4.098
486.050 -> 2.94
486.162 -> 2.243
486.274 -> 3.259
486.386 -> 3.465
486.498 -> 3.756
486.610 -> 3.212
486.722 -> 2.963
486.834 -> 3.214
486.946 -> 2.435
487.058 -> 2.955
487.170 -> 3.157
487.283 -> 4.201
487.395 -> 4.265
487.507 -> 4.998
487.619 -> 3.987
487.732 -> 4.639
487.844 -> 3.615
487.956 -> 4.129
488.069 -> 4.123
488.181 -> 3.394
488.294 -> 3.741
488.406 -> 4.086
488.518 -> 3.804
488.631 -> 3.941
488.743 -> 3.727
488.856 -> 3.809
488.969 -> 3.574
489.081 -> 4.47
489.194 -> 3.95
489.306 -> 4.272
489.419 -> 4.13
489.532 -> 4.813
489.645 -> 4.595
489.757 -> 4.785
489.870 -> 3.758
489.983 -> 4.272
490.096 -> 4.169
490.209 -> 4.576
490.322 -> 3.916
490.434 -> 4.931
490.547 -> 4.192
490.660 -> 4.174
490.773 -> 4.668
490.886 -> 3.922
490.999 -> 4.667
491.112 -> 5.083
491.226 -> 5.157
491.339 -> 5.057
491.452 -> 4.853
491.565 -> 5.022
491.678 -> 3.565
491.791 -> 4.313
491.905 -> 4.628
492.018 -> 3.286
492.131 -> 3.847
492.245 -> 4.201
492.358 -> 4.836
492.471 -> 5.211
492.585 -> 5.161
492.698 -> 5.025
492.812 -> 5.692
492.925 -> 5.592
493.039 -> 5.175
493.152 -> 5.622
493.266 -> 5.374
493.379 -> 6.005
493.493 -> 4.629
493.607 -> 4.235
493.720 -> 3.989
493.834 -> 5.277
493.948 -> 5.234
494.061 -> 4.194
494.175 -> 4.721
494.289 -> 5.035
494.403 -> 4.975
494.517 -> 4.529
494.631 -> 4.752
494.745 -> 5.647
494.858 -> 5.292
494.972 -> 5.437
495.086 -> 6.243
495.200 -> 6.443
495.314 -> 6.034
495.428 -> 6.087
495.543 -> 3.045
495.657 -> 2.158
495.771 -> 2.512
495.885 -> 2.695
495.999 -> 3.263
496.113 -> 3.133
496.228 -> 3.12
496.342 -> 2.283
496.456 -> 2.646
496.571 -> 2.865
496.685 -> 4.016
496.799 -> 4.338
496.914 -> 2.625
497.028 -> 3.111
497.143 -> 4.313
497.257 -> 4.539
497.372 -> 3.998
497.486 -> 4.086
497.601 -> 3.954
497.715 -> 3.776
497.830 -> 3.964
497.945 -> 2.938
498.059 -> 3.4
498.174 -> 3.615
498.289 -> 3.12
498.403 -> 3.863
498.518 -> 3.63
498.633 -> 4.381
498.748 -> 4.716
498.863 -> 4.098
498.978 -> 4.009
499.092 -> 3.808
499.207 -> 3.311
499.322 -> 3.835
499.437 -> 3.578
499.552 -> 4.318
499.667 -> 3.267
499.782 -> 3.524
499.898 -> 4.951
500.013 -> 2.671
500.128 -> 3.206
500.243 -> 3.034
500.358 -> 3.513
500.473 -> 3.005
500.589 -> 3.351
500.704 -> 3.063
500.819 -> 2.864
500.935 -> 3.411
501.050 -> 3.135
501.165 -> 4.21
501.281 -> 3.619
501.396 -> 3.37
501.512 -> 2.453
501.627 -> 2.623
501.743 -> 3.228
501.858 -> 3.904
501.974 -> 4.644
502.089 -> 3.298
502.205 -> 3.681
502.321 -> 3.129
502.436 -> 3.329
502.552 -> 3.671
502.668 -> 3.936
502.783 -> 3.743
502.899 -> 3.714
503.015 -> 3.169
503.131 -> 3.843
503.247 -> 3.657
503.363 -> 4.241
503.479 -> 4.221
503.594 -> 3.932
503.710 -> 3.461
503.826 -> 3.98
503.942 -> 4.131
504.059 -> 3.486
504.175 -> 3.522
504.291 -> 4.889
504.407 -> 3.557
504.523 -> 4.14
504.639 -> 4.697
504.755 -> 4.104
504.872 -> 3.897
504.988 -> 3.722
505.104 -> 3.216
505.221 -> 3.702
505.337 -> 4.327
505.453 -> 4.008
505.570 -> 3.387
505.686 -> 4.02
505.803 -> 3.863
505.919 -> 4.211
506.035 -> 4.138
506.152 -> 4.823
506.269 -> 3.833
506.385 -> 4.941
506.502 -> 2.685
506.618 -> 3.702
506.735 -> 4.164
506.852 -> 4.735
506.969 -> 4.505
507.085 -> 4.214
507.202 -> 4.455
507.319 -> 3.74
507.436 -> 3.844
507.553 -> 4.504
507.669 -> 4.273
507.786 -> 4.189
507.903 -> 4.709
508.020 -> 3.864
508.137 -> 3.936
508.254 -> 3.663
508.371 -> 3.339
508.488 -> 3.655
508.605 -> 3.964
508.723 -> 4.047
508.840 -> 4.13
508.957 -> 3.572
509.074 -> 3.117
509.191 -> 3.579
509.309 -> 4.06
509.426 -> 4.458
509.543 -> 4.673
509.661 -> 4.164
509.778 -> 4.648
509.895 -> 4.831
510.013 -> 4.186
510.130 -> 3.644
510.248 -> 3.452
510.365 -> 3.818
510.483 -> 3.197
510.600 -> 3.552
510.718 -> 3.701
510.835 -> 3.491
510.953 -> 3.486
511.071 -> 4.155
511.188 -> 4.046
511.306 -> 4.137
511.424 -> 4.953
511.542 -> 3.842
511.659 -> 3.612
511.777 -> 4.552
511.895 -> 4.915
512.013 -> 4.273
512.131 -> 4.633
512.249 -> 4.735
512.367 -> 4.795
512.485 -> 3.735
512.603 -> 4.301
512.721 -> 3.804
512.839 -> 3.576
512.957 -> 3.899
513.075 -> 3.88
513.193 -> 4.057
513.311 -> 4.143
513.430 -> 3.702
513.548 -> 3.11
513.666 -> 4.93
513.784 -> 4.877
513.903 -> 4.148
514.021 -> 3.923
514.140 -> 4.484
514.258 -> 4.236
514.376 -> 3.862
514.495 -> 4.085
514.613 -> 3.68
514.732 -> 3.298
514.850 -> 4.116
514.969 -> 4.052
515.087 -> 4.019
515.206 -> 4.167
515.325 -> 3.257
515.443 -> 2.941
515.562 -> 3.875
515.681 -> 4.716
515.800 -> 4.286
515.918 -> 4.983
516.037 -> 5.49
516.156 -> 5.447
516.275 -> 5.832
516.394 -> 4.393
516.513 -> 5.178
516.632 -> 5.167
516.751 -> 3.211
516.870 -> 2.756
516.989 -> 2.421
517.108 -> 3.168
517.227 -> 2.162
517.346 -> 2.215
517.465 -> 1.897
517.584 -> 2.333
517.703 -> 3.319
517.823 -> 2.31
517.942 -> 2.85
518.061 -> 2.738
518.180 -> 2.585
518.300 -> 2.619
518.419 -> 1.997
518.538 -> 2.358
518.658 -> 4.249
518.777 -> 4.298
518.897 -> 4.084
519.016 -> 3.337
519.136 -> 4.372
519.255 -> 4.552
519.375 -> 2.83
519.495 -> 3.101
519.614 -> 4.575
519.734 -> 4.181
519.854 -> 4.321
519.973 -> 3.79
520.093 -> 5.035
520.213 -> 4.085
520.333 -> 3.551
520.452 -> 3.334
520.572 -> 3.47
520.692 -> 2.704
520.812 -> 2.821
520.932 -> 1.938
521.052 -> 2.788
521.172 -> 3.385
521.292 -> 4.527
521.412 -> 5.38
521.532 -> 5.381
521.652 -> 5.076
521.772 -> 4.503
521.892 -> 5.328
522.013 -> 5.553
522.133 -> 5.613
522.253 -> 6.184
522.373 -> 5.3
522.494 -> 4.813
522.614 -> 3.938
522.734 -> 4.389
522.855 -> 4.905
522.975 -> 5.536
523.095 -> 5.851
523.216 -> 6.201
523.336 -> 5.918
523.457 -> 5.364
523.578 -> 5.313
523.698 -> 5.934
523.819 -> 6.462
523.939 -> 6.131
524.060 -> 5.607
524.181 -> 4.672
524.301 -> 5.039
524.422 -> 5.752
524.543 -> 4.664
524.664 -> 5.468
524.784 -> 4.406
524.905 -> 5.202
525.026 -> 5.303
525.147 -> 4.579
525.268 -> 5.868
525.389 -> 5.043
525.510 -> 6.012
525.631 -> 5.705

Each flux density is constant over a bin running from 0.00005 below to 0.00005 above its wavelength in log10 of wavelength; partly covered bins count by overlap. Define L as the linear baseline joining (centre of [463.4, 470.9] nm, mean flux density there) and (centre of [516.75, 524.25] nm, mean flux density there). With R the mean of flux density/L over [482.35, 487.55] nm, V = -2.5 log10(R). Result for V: 0.16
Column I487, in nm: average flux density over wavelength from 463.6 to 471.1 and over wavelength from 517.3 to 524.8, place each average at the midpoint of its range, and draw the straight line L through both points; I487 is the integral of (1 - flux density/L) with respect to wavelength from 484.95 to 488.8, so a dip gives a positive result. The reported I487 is 0.42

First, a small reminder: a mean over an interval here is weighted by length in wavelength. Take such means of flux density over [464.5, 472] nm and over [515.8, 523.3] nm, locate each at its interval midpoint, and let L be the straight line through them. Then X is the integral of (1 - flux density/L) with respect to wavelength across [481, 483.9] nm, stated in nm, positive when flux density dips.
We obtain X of 0.54 nm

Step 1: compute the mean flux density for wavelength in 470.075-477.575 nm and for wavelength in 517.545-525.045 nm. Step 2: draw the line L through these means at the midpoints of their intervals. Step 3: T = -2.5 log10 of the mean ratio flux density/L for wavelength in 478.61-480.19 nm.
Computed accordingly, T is 0.14 mag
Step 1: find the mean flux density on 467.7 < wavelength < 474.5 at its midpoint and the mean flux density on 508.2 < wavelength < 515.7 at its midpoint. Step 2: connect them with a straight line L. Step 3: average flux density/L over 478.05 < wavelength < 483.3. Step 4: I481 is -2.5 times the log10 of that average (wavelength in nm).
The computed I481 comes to 0.238 mag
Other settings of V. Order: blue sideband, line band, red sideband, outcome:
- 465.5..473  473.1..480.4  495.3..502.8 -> 0.09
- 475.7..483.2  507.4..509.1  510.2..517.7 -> -0.03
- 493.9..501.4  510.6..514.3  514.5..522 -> -0.10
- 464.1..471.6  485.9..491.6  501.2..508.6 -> -0.03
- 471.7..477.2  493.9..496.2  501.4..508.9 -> -0.17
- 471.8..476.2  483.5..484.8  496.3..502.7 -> 0.12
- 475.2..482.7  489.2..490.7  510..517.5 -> -0.24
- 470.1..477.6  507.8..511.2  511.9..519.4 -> -0.03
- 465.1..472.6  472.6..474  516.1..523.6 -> 0.01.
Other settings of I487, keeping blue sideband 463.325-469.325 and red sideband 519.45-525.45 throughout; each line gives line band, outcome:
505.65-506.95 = 0.12 nm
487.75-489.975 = 0.11 nm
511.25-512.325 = 0.05 nm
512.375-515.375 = 0.42 nm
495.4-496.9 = 0.41 nm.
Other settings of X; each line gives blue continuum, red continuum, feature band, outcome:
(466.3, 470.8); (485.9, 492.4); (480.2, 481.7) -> 0.360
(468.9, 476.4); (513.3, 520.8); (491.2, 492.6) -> -0.224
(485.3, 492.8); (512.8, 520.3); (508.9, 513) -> -0.235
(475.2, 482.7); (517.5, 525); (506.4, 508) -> -0.071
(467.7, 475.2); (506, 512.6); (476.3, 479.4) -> 0.705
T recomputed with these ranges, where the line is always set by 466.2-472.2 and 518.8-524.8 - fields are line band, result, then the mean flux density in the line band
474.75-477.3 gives 0.09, 3.73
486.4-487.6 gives 0.19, 3.53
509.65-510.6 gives 0.13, 3.96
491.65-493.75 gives -0.13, 4.78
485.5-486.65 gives 0.23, 3.39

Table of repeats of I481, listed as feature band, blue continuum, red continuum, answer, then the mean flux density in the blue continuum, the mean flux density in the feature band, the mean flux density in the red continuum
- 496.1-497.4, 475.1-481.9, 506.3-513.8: 0.10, 3.29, 3.41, 4.05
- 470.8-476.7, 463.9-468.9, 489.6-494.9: 0.05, 3.92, 3.98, 4.72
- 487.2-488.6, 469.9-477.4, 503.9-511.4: -0.04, 3.85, 4.06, 3.99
